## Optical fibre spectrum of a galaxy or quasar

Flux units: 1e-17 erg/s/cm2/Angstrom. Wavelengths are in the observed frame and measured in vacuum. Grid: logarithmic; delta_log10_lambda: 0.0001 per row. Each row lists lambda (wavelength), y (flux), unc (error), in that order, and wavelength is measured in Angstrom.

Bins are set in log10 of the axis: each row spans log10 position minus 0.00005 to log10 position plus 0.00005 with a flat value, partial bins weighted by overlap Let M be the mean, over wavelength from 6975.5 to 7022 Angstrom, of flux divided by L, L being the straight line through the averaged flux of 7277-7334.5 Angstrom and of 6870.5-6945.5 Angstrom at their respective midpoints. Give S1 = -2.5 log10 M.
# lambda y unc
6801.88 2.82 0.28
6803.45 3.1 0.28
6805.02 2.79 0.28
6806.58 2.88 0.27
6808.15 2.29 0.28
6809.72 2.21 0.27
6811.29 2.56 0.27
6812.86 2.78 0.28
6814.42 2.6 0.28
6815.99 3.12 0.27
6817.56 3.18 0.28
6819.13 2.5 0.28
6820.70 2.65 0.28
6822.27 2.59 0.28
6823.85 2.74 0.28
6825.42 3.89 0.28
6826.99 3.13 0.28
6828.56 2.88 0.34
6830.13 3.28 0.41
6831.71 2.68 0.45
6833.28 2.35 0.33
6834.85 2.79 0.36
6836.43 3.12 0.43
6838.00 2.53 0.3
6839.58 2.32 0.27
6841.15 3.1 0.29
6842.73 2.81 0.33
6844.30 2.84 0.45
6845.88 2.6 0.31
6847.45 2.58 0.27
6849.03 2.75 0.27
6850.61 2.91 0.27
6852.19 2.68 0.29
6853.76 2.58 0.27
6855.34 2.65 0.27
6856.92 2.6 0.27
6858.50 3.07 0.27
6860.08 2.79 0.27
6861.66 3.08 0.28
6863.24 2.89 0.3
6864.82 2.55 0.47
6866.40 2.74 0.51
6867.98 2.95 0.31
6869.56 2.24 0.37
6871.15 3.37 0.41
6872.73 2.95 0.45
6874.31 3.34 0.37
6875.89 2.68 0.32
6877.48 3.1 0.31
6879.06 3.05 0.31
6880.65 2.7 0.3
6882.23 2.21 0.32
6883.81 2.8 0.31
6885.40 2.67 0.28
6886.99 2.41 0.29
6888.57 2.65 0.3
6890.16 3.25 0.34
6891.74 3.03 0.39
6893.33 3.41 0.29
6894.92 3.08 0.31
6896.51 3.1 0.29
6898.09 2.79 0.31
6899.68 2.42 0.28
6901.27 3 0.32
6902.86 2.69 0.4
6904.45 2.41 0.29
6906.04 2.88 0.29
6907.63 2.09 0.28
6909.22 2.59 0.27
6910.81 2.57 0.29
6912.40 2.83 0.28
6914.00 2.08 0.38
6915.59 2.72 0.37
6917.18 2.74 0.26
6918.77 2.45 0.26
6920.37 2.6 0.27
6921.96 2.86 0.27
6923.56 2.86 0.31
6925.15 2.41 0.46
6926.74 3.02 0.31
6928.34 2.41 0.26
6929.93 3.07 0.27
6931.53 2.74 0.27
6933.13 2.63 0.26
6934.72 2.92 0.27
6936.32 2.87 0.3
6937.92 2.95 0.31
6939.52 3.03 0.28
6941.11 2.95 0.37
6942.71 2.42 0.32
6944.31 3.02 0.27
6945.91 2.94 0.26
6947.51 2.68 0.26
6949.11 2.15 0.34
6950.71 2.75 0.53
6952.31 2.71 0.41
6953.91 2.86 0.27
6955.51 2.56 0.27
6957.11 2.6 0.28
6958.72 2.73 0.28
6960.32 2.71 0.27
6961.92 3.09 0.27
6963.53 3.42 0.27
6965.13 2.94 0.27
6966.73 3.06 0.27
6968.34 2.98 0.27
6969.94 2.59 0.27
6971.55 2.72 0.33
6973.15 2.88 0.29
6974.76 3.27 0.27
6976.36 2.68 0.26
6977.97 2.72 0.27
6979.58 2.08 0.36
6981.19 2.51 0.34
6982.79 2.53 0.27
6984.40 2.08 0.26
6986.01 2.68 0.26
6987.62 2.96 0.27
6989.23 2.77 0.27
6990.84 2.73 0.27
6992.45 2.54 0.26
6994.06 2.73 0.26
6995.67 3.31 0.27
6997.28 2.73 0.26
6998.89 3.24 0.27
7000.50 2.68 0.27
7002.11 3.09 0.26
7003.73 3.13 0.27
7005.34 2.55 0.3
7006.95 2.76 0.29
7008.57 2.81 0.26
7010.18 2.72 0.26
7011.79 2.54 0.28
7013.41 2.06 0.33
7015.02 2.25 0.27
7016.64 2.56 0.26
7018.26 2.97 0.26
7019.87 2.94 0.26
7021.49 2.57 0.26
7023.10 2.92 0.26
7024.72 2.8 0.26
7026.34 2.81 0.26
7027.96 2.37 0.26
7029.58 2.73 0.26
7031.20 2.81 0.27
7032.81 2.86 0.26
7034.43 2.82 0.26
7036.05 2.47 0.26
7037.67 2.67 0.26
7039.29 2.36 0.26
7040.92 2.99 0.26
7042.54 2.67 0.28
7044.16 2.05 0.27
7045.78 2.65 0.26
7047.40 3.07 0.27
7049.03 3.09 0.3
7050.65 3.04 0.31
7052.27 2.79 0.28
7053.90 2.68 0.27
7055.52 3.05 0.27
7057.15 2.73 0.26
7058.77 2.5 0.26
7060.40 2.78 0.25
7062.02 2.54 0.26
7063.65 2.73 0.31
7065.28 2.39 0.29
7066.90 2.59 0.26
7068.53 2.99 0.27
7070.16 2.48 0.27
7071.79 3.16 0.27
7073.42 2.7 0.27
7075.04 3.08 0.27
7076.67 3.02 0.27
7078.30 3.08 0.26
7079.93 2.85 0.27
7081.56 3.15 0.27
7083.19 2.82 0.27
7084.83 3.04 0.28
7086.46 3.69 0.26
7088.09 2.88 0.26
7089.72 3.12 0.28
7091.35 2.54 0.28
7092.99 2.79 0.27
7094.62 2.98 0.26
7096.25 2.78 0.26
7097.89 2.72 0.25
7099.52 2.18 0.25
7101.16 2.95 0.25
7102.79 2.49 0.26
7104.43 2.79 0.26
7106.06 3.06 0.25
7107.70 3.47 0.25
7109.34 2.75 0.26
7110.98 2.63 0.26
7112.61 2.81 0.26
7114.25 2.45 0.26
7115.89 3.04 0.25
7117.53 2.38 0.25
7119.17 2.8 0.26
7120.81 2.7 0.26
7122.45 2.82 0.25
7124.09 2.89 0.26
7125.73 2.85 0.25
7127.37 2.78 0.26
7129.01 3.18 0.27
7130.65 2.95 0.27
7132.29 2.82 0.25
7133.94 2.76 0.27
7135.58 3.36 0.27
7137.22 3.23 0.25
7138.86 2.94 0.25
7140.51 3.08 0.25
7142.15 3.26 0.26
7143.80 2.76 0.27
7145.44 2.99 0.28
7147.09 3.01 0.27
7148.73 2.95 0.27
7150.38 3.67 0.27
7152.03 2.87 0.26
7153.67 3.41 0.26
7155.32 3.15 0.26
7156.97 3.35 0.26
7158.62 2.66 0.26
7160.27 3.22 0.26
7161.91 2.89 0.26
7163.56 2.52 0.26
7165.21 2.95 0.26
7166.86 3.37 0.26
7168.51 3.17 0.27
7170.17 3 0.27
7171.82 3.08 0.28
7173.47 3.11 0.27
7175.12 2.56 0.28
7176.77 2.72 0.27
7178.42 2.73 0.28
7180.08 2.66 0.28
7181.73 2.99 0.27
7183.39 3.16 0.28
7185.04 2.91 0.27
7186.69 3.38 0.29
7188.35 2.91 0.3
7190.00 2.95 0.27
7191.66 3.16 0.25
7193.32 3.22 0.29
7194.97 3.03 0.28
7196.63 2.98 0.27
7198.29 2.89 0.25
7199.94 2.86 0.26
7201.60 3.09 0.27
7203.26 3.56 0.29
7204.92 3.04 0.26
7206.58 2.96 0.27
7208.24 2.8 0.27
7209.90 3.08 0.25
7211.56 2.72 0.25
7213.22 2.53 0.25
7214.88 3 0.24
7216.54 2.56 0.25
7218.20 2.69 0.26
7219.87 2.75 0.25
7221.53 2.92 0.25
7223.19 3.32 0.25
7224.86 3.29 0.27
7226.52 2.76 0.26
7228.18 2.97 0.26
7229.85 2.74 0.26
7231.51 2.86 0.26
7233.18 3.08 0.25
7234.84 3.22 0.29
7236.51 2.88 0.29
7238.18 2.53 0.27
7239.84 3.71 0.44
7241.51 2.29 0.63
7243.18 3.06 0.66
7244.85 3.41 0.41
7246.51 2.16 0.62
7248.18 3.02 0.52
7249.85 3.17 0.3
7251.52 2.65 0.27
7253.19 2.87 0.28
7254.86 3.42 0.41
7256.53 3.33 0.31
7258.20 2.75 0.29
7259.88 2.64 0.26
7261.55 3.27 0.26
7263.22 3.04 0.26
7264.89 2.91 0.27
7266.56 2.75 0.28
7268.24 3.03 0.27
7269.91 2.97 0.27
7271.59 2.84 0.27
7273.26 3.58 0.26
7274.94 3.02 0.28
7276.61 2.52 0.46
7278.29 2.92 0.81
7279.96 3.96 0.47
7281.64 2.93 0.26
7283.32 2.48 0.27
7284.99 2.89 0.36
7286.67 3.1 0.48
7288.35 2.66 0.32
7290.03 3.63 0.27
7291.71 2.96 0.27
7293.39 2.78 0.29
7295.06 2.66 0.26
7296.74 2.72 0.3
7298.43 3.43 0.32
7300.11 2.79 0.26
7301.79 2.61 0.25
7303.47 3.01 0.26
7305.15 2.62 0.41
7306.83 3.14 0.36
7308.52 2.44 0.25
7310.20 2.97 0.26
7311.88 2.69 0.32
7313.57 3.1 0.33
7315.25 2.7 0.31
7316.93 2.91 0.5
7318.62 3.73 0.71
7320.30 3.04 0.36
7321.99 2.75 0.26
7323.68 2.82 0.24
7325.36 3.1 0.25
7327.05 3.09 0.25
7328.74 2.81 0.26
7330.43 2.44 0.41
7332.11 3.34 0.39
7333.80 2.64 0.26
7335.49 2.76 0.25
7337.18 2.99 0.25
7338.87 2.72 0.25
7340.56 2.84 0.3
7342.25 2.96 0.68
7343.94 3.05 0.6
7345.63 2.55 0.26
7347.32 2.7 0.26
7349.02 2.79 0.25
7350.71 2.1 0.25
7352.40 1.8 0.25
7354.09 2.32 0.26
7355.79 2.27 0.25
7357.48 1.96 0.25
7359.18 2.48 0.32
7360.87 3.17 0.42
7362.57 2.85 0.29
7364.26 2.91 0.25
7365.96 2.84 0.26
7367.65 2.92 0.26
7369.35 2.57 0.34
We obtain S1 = 0.051 mag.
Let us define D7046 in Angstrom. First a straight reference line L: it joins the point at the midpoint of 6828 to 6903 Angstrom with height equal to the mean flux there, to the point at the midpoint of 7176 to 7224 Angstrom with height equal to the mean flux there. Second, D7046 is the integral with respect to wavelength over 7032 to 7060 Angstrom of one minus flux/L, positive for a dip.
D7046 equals 1.5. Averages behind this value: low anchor 2.81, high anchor 2.95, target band 2.74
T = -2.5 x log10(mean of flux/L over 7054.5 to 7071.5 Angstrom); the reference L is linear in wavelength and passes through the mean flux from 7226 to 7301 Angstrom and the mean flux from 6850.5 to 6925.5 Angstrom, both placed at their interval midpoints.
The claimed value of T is 0.06 mag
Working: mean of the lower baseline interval 2.76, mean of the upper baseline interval 2.96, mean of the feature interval 2.69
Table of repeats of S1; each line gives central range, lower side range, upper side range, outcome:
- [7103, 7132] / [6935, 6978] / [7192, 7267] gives 0.02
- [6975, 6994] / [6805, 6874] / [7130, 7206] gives 0.12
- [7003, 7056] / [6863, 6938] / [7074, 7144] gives 0.05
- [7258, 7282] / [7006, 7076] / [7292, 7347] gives -0.06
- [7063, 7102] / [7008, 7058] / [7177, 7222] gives -0.03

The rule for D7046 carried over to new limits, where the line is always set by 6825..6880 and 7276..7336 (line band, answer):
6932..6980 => 1.0 Angstrom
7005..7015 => 1.1 Angstrom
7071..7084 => -0.4 Angstrom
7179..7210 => -1.3 Angstrom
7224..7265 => -0.7 Angstrom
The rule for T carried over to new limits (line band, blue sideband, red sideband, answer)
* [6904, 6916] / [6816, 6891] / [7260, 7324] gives 0.13 mag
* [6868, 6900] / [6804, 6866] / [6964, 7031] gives -0.04 mag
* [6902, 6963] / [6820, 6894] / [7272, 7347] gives 0.06 mag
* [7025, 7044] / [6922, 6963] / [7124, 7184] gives 0.08 mag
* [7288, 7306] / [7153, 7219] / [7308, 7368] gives -0.03 mag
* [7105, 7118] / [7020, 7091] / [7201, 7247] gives 0.00 mag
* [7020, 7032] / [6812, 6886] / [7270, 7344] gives 0.05 mag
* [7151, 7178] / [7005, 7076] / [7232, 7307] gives -0.06 mag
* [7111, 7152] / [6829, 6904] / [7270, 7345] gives -0.02 mag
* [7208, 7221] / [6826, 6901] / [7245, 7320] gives 0.06 mag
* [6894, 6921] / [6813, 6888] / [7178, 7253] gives 0.07 mag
